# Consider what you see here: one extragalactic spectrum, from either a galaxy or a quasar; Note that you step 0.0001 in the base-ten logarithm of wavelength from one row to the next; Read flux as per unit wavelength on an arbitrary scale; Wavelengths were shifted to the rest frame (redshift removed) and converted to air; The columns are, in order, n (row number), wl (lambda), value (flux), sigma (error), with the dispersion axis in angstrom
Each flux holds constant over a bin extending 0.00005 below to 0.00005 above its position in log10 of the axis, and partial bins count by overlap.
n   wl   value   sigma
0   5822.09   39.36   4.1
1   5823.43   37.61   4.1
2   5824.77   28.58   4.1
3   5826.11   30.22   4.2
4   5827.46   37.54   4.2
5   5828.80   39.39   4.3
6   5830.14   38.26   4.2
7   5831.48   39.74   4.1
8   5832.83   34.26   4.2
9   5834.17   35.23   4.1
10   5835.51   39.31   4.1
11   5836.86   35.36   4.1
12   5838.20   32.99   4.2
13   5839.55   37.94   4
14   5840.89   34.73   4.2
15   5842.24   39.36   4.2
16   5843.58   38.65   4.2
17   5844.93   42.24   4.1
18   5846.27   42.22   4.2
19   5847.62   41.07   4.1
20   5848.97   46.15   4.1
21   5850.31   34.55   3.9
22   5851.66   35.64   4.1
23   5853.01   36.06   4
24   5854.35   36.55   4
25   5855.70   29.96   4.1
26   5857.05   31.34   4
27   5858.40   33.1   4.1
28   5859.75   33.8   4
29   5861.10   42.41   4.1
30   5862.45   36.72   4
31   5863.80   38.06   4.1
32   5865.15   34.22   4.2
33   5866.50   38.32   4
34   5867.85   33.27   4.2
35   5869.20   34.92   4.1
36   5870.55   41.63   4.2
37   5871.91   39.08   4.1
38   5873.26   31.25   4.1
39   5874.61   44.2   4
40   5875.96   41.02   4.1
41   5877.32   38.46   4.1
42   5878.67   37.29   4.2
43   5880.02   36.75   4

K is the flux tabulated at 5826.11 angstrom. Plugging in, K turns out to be 30.22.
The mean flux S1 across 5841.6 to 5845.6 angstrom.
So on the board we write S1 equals 40.1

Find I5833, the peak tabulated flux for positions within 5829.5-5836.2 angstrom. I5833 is 39.74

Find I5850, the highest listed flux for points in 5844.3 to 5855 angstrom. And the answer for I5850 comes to 46.15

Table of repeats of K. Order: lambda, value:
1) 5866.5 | 38.32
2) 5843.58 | 38.65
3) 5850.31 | 34.55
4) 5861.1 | 42.41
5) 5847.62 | 41.07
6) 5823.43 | 37.61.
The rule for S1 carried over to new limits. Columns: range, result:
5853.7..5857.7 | 32.6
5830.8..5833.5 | 37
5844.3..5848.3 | 41.8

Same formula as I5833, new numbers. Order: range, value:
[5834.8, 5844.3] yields 39.36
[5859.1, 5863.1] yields 42.41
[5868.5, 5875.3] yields 44.2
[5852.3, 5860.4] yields 36.55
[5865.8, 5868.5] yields 38.32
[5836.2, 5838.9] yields 35.36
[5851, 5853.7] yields 36.06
